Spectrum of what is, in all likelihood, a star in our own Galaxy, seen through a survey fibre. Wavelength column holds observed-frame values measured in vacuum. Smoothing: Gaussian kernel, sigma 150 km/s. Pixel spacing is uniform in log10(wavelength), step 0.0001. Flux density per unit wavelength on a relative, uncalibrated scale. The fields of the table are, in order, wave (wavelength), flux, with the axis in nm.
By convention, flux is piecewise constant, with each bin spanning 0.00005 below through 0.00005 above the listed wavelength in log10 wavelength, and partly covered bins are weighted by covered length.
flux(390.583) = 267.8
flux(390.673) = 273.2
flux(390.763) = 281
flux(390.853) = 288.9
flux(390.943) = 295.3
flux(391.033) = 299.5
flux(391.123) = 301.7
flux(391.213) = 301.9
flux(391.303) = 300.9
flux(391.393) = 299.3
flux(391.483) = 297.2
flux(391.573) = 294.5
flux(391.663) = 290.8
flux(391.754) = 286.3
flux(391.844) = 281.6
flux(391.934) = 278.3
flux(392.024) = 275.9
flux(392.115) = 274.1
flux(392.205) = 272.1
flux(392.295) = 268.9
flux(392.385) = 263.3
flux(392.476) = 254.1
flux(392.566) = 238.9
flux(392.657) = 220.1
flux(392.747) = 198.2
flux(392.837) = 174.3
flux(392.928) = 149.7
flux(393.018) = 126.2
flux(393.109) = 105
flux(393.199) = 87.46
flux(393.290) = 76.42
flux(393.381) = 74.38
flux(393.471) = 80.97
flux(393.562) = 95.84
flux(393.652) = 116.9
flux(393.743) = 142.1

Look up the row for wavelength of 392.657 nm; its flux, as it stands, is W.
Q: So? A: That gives 220.1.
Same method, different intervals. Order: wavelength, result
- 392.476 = 254.1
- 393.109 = 105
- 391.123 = 301.7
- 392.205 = 272.1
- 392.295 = 268.9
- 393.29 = 76.42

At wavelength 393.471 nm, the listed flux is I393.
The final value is 80.97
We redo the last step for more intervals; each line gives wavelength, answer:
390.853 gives 288.9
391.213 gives 301.9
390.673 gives 273.2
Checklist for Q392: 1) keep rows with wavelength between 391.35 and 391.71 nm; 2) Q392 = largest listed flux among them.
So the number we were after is 299.3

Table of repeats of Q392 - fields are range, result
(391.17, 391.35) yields 301.9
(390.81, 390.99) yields 295.3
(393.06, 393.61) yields 105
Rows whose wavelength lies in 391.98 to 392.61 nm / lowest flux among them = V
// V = 238.9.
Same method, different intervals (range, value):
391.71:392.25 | 272.1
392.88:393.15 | 105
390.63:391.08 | 273.2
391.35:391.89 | 281.6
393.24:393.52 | 74.38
